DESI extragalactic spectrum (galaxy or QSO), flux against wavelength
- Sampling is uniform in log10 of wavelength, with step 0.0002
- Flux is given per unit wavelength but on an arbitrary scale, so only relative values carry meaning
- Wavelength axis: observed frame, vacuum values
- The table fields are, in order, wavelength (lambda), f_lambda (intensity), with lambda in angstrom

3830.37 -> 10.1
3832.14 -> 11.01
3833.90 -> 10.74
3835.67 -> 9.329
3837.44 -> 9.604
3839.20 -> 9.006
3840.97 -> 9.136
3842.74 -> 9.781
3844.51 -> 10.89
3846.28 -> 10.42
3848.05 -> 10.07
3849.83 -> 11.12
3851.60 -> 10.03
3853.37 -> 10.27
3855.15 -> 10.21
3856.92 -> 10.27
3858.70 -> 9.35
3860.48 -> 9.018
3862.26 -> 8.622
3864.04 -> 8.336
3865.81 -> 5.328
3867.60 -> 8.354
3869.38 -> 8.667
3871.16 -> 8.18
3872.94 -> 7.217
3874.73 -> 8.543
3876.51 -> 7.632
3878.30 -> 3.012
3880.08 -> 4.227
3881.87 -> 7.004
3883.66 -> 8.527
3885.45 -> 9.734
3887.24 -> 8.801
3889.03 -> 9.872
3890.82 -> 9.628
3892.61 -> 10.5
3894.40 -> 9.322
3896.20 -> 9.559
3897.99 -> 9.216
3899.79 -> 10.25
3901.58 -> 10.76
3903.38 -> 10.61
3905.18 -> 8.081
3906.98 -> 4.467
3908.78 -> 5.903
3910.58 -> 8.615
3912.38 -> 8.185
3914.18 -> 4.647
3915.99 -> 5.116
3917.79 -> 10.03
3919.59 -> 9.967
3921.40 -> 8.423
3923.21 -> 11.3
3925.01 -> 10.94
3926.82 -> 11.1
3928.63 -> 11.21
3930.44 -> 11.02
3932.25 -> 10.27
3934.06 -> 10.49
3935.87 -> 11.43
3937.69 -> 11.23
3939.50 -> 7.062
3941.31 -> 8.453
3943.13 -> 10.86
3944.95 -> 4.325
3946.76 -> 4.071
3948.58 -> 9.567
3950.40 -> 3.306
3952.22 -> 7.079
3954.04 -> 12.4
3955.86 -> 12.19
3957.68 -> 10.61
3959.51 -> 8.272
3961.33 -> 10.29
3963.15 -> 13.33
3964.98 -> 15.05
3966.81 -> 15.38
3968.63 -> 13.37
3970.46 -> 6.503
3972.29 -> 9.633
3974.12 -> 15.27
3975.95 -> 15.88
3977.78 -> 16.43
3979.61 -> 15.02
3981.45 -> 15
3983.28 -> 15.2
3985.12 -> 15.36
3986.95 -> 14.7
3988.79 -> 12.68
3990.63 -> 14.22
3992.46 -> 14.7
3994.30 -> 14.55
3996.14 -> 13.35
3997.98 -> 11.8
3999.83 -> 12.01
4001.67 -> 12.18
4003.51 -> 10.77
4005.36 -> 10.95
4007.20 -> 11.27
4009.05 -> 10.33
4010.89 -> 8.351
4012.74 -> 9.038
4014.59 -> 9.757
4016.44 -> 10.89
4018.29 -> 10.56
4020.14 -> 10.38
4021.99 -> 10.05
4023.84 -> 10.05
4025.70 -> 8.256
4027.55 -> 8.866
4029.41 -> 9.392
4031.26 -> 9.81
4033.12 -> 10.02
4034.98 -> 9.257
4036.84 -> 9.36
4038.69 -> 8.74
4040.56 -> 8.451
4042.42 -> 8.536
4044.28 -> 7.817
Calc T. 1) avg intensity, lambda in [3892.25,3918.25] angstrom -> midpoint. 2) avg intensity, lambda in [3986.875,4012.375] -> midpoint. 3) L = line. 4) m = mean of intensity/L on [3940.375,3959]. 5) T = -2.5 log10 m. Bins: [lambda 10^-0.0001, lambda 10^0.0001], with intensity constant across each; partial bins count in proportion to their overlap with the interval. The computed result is 0.217 mag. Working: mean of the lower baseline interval 8.27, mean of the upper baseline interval 12.1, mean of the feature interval 8.28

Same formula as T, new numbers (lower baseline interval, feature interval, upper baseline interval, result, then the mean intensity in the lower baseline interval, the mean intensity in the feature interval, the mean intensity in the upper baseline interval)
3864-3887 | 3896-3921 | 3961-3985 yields 0.15 mag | 7.29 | 8.21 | 13.7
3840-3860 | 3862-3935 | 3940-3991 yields 0.24 mag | 10.1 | 8.58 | 11.5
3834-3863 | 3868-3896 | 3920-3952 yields 0.18 mag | 9.85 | 8.1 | 9.09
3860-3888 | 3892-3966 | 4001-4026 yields -0.08 mag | 7.55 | 9.26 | 10.2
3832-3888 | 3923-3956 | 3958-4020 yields 0.18 mag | 8.79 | 9.28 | 12.4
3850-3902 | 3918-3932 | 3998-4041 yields -0.16 mag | 8.65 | 10.5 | 10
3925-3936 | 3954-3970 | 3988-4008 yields -0.04 mag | 10.9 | 12.2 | 12.6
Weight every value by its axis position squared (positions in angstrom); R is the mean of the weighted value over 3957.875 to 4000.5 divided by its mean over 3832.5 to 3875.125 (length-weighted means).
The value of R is 1.53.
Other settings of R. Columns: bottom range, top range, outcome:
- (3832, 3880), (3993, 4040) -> 1.27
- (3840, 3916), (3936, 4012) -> 1.41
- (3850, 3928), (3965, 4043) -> 1.43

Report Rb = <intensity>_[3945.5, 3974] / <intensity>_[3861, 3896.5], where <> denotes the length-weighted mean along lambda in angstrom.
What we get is 1.26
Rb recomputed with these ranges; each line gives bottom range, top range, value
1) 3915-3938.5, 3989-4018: 1.14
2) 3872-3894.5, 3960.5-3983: 1.70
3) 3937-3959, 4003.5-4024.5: 1.21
